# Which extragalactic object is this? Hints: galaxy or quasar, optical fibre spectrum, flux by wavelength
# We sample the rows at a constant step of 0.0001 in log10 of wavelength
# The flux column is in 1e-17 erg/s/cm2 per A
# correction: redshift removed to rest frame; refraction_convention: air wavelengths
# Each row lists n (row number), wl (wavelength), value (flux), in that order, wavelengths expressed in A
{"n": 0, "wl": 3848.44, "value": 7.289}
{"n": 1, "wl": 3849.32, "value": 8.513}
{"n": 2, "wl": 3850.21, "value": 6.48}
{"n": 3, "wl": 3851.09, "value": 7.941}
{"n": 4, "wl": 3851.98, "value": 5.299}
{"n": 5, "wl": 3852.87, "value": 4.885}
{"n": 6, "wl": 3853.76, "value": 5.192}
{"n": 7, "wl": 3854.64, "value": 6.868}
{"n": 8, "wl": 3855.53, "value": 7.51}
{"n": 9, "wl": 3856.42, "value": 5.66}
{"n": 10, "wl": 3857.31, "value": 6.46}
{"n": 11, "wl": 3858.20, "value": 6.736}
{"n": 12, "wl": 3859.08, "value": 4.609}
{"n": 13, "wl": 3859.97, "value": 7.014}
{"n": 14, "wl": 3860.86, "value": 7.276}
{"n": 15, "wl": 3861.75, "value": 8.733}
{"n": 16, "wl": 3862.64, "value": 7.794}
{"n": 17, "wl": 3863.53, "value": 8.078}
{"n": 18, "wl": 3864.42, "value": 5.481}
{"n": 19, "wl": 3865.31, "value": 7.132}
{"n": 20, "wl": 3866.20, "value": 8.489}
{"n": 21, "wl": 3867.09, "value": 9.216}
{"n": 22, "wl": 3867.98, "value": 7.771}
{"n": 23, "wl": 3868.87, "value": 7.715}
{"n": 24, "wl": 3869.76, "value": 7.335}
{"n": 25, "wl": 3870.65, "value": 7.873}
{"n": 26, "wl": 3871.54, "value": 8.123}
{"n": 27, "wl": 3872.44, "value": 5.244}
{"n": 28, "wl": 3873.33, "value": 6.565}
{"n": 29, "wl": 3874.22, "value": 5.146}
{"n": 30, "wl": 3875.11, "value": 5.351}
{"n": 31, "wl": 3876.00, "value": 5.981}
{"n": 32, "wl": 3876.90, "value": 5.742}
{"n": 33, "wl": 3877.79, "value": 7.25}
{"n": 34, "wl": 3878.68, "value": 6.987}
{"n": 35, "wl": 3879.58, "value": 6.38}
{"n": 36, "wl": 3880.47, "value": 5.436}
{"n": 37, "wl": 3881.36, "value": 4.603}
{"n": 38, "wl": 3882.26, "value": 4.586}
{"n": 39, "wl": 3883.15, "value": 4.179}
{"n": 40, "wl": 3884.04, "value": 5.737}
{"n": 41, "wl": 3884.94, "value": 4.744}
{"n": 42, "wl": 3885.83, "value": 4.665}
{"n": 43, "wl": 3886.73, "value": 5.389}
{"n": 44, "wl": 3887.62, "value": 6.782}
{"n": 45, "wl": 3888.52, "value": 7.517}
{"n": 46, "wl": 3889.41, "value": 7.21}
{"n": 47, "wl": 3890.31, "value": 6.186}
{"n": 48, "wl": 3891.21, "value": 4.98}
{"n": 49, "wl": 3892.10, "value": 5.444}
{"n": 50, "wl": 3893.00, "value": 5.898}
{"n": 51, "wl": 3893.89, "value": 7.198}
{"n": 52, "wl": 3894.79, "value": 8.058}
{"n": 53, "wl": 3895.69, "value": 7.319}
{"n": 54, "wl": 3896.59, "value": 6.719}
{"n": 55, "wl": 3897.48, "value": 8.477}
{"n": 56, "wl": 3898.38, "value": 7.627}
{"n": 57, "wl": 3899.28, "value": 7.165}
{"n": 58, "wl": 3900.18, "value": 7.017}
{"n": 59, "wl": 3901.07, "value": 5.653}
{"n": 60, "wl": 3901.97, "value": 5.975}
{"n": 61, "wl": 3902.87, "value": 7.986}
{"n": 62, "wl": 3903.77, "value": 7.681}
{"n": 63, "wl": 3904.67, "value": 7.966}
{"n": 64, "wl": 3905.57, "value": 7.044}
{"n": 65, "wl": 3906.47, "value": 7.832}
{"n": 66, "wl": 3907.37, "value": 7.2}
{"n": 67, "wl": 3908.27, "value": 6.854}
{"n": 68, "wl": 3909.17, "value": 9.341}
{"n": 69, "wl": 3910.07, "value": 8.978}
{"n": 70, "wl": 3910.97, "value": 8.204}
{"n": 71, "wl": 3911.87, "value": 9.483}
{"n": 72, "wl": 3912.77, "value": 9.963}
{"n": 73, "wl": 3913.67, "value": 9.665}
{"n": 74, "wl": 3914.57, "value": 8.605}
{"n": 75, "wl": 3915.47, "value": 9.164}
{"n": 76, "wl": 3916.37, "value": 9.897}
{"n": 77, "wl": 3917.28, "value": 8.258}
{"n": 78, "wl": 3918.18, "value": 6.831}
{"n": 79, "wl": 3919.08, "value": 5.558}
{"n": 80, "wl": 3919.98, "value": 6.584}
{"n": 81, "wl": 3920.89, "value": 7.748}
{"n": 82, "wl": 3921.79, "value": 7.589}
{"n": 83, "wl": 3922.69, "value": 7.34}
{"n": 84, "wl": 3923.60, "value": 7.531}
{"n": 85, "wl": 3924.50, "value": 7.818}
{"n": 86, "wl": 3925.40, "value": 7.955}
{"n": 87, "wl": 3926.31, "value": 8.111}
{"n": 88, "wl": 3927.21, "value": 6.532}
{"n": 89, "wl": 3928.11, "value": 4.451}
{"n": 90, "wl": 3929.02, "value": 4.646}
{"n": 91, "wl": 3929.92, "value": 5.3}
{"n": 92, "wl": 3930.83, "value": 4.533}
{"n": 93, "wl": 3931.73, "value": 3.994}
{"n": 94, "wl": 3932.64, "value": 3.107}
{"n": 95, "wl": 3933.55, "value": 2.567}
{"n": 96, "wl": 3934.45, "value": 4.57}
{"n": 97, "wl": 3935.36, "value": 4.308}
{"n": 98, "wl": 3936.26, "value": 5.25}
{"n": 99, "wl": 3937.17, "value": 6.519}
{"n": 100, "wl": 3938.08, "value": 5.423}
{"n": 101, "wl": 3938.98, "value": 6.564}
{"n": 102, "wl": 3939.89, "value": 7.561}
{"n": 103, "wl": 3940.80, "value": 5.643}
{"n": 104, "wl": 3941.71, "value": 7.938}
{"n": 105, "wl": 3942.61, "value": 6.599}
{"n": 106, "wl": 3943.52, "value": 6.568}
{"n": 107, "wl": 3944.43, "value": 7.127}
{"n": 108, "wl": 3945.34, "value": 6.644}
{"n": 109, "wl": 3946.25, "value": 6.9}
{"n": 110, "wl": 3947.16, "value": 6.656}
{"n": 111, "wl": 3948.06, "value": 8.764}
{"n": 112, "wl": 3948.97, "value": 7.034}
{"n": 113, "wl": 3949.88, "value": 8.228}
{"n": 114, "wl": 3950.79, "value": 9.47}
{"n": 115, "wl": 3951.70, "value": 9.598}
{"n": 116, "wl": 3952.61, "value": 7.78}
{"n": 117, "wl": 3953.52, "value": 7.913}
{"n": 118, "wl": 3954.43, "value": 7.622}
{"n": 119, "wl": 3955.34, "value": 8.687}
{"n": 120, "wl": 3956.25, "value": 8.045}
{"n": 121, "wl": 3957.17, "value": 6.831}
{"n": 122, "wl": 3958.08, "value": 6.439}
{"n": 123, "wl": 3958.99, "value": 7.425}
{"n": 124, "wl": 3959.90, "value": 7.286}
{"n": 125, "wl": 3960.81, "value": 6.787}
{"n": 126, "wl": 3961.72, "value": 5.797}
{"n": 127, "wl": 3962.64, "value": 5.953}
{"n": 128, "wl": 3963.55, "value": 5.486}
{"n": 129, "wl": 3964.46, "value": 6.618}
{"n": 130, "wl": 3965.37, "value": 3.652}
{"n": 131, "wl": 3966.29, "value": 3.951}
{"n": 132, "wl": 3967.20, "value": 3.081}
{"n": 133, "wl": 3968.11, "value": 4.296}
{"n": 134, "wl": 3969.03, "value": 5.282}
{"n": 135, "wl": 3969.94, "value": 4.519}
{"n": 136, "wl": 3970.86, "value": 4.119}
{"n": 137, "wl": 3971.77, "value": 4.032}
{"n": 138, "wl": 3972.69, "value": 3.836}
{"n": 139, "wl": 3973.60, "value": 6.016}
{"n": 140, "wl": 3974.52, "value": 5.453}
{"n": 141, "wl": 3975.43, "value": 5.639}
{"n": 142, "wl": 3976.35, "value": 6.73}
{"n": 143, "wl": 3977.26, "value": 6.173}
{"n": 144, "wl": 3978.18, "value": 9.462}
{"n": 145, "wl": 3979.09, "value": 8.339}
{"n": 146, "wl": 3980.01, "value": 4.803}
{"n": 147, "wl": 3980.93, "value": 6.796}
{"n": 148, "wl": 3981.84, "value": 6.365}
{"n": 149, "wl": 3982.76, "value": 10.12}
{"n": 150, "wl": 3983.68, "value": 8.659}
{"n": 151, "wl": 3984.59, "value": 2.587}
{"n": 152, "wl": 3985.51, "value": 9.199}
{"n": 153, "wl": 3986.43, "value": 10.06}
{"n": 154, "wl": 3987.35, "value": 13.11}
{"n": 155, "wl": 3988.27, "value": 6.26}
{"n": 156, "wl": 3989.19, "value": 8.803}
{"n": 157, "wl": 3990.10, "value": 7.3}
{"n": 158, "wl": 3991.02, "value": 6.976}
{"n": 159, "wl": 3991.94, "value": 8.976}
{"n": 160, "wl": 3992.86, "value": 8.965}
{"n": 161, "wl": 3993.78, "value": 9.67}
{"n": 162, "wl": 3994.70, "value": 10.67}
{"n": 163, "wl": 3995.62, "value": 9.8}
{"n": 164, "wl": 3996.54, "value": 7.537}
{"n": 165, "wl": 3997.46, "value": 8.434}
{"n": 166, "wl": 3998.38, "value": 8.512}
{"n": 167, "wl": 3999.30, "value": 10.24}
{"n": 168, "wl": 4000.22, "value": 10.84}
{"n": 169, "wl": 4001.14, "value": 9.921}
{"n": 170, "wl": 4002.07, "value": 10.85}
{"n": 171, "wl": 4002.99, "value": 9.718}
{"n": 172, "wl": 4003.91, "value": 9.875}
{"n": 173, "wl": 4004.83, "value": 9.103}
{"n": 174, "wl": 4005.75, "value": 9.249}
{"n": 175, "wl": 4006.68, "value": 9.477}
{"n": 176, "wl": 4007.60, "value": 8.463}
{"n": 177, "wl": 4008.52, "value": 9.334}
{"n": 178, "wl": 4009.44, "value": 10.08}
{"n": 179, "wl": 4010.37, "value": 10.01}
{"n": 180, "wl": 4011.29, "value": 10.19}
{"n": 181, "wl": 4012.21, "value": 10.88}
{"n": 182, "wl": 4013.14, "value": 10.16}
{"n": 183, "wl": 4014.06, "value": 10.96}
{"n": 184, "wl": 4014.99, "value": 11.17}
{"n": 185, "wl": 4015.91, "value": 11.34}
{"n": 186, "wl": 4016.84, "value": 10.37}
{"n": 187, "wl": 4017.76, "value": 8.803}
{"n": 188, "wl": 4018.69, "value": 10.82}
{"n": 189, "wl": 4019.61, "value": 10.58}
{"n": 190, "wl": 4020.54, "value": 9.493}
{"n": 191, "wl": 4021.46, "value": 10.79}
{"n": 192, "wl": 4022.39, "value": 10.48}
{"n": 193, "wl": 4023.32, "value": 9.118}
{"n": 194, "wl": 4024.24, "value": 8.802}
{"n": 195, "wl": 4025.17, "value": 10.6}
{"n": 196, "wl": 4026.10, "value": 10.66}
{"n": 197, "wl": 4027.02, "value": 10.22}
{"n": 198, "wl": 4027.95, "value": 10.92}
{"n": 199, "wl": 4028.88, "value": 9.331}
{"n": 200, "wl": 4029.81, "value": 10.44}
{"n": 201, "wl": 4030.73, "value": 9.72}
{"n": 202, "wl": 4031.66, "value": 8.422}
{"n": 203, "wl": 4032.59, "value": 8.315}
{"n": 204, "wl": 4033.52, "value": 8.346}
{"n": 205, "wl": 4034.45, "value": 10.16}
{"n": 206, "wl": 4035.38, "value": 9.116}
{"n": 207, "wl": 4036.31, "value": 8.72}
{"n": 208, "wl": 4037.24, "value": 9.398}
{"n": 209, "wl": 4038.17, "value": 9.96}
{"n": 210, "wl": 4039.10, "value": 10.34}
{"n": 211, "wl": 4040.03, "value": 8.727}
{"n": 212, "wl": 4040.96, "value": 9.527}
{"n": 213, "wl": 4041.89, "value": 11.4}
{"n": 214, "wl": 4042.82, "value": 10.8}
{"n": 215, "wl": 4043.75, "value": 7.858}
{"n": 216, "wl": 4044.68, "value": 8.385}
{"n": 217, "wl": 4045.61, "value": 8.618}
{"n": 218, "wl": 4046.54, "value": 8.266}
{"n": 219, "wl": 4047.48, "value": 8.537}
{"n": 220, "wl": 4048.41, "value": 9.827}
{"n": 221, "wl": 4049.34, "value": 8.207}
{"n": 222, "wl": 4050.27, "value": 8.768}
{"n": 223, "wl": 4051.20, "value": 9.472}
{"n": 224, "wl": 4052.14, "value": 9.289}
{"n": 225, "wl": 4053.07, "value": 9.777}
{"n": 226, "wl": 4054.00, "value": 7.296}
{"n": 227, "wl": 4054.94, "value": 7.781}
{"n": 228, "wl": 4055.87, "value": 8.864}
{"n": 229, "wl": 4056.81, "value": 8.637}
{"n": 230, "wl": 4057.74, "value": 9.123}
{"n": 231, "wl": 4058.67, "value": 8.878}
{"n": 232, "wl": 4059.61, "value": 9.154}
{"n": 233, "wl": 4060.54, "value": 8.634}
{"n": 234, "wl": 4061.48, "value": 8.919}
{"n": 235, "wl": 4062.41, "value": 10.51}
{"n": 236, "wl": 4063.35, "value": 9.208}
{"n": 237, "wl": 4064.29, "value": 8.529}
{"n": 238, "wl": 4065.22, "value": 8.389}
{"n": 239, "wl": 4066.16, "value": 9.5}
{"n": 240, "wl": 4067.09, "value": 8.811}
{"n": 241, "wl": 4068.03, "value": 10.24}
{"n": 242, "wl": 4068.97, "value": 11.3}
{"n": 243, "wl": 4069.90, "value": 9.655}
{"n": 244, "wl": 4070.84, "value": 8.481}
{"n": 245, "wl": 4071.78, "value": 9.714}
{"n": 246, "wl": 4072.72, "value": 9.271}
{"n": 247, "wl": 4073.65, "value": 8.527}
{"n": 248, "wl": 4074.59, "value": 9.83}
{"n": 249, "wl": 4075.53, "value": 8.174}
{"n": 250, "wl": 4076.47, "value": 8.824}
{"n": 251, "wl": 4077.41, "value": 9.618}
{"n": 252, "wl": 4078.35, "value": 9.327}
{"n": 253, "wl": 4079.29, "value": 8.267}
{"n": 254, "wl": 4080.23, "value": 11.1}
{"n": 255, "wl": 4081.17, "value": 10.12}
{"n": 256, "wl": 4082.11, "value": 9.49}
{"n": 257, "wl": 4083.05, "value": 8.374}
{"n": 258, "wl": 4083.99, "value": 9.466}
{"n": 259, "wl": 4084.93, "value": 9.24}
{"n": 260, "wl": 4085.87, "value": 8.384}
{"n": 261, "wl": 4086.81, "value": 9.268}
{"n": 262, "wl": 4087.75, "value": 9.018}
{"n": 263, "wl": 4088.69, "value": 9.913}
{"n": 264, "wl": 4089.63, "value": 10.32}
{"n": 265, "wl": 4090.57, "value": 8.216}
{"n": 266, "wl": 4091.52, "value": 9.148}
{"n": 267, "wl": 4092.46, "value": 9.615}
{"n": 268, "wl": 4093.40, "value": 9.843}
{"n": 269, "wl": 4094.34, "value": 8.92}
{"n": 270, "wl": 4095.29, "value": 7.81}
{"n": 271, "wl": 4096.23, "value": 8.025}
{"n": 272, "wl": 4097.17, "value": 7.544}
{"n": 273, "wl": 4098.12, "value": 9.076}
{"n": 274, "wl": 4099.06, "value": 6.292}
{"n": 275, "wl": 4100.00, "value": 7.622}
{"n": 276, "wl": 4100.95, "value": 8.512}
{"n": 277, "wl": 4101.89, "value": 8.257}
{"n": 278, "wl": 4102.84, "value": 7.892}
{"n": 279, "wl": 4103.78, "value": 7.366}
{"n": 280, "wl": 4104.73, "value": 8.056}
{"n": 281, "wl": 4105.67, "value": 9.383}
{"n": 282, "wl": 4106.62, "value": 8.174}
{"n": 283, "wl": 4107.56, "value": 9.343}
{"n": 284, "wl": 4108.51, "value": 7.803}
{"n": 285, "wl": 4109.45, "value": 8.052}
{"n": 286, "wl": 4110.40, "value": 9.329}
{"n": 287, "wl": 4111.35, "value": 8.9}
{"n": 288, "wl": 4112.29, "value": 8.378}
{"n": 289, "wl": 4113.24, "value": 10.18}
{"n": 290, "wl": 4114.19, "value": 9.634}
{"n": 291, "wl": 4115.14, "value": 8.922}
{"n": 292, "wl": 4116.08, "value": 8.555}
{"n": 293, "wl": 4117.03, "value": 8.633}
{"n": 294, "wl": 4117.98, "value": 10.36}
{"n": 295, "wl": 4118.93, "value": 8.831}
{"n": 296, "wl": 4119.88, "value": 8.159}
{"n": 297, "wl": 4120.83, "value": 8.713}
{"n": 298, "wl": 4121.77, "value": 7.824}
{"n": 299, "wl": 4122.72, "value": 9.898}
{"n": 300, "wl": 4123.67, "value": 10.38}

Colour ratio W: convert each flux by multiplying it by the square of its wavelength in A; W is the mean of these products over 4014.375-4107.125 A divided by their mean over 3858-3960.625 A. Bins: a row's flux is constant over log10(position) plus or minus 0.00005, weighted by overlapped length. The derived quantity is 1.4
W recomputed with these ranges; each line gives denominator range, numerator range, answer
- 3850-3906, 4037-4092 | 1.53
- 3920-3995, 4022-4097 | 1.45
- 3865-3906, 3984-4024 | 1.53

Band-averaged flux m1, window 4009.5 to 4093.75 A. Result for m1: 9.46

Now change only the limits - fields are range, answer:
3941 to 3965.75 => 7.18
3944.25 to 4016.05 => 7.83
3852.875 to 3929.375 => 6.97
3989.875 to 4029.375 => 9.77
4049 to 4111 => 8.91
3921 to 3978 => 6.22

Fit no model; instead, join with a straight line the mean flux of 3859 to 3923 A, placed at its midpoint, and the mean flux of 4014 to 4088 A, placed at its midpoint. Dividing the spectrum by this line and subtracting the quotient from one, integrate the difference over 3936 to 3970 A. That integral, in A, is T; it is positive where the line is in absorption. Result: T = 5.5 A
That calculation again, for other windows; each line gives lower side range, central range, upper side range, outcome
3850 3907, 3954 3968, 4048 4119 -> 2.5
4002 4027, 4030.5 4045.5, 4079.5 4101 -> 0.6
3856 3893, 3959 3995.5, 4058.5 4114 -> 4.4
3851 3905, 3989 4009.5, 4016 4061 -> -1.3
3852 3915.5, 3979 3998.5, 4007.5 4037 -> 2.0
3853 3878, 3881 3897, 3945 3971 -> 1.9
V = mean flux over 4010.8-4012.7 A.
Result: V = 10.5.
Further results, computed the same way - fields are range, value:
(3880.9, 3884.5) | 4.78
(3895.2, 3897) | 7.02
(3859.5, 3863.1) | 7.68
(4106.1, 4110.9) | 8.54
